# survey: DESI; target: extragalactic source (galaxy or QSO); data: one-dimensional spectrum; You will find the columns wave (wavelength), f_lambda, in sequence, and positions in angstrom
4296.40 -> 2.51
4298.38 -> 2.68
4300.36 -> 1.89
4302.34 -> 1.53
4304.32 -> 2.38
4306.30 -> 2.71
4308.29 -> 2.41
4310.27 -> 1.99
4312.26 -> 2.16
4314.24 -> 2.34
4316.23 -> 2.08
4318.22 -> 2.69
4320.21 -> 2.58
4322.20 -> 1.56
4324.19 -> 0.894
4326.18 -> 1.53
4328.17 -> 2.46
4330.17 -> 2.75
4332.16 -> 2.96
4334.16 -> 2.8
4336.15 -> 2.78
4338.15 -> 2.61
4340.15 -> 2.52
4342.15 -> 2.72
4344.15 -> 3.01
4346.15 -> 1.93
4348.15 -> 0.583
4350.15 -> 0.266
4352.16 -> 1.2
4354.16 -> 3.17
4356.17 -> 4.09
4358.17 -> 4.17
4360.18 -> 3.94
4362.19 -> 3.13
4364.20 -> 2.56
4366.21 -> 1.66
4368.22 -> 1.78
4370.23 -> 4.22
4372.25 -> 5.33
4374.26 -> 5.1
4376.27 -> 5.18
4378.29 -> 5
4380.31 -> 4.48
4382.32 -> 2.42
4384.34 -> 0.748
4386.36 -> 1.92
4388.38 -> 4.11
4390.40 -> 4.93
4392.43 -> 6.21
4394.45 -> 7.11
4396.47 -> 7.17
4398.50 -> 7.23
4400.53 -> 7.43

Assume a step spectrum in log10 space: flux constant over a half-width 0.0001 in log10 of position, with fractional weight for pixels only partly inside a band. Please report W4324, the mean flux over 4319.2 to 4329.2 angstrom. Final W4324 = 1.81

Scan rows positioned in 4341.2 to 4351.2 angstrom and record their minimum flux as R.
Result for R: 0.266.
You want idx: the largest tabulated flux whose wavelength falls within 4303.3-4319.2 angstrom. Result 2.71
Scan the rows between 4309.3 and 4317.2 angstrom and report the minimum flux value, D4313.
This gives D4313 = 1.99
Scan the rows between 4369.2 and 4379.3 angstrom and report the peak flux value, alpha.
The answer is 5.33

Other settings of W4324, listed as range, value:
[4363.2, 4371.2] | 2.55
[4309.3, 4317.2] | 2.14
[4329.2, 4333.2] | 2.86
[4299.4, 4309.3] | 2.19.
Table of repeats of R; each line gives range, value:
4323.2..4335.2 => 0.894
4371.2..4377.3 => 5.1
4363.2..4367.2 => 1.66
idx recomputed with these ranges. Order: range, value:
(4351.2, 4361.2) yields 4.17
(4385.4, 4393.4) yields 6.21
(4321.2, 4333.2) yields 2.96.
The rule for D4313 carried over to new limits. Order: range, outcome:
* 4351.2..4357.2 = 1.2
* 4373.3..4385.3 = 0.748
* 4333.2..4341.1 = 2.52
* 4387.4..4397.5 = 4.11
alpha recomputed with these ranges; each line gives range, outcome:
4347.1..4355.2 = 3.17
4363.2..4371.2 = 4.22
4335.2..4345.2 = 3.01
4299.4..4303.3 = 1.89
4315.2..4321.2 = 2.69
